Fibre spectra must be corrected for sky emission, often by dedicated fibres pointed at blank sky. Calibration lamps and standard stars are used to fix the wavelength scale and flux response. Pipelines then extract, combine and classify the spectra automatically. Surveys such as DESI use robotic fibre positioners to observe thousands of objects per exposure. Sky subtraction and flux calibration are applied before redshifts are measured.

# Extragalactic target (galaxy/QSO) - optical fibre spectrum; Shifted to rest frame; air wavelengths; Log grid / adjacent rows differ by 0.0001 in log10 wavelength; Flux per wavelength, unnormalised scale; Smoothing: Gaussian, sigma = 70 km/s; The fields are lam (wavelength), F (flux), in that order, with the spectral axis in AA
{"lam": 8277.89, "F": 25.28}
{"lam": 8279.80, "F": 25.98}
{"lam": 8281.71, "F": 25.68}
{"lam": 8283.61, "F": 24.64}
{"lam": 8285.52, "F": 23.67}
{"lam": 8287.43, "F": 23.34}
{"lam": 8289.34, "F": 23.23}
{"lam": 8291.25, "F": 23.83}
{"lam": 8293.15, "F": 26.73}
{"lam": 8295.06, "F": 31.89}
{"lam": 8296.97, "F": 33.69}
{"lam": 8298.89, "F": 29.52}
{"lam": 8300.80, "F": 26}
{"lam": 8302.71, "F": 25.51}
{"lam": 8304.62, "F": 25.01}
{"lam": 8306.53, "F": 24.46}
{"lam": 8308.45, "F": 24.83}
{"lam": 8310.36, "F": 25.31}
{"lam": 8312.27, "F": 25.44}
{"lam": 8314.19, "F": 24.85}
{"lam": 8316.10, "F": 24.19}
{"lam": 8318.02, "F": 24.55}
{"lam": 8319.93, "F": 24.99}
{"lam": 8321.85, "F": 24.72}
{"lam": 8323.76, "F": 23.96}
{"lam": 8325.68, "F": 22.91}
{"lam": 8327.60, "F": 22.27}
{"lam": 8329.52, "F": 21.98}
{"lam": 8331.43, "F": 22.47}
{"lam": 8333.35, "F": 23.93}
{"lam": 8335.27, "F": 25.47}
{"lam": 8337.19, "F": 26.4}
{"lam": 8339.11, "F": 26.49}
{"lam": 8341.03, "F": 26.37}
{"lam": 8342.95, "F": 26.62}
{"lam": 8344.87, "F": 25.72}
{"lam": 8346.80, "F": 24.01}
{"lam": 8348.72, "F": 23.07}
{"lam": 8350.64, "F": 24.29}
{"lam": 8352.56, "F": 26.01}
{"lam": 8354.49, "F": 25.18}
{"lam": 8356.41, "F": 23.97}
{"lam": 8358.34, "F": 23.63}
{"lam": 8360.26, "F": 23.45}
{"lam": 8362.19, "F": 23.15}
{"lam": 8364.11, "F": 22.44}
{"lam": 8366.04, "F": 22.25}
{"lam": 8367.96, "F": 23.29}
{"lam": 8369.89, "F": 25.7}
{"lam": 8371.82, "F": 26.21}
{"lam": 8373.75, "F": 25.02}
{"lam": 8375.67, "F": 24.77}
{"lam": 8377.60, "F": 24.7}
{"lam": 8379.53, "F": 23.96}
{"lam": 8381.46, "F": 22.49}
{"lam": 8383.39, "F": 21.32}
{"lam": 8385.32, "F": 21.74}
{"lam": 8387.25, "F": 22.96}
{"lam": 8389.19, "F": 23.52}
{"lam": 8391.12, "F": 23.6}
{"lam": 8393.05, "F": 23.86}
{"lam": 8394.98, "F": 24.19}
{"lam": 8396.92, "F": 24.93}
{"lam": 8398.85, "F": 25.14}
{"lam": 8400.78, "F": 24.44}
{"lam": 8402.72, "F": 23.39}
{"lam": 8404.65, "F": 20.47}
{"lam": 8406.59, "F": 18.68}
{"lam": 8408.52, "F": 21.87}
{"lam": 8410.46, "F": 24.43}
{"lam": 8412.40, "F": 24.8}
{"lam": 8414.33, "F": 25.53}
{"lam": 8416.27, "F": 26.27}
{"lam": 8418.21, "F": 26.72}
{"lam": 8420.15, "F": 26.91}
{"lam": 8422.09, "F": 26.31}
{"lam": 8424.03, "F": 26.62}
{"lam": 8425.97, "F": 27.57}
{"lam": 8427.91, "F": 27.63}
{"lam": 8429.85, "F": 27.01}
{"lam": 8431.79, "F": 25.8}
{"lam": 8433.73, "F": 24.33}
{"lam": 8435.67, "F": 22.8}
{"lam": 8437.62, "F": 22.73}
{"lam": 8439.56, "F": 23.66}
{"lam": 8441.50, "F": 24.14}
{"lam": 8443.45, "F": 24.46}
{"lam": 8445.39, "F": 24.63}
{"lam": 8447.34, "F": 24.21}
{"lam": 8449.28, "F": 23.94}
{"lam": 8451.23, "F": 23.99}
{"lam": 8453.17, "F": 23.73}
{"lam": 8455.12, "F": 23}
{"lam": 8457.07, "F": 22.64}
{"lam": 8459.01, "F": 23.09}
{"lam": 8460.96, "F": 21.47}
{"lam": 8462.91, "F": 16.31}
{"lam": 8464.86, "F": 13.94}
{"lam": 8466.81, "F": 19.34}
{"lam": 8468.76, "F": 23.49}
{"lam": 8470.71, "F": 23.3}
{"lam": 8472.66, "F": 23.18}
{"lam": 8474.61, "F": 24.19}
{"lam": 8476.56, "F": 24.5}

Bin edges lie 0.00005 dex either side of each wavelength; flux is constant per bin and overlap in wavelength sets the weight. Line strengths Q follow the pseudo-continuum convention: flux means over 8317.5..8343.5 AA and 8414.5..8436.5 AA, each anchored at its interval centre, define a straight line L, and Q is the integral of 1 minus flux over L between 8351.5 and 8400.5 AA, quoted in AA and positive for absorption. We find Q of 2.7 AA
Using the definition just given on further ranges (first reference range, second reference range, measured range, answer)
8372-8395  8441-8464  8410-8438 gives -3.1 AA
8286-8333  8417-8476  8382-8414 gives 1.5 AA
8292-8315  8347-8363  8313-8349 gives 1.3 AA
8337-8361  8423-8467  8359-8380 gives 0.5 AA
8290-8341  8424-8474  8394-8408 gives 0.6 AA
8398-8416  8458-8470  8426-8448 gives -3.5 AA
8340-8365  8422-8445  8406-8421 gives 0.3 AA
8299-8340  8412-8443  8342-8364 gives 0.5 AA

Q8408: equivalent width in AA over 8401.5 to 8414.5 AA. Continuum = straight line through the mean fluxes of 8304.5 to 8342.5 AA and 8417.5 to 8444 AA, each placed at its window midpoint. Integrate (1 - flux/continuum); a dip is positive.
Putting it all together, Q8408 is 1.4 AA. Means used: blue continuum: 24.5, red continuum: 25.5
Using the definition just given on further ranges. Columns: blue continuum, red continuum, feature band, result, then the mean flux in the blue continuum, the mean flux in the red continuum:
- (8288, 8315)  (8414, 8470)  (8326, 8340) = 0.95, 26.4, 23.8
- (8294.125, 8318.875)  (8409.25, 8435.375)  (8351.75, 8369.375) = 1.72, 26.6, 26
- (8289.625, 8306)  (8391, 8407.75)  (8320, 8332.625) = 1.48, 27.5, 23.2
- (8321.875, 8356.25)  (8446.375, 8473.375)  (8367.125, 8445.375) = -4.60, 24.5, 21.8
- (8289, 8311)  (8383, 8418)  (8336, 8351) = -0.03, 26.8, 23.5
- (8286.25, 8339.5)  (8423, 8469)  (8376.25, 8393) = 0.77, 25.3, 23.4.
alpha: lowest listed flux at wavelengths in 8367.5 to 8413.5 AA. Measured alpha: 18.68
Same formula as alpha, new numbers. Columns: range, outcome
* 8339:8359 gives 23.07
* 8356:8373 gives 22.25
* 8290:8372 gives 21.98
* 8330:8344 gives 22.47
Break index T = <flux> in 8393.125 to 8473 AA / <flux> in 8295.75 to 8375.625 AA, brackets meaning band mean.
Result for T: 1.0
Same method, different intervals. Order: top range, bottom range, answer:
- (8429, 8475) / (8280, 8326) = 0.89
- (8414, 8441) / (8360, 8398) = 1.08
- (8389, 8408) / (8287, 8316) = 0.88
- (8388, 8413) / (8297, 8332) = 0.94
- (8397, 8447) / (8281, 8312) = 0.95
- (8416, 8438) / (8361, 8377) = 1.08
